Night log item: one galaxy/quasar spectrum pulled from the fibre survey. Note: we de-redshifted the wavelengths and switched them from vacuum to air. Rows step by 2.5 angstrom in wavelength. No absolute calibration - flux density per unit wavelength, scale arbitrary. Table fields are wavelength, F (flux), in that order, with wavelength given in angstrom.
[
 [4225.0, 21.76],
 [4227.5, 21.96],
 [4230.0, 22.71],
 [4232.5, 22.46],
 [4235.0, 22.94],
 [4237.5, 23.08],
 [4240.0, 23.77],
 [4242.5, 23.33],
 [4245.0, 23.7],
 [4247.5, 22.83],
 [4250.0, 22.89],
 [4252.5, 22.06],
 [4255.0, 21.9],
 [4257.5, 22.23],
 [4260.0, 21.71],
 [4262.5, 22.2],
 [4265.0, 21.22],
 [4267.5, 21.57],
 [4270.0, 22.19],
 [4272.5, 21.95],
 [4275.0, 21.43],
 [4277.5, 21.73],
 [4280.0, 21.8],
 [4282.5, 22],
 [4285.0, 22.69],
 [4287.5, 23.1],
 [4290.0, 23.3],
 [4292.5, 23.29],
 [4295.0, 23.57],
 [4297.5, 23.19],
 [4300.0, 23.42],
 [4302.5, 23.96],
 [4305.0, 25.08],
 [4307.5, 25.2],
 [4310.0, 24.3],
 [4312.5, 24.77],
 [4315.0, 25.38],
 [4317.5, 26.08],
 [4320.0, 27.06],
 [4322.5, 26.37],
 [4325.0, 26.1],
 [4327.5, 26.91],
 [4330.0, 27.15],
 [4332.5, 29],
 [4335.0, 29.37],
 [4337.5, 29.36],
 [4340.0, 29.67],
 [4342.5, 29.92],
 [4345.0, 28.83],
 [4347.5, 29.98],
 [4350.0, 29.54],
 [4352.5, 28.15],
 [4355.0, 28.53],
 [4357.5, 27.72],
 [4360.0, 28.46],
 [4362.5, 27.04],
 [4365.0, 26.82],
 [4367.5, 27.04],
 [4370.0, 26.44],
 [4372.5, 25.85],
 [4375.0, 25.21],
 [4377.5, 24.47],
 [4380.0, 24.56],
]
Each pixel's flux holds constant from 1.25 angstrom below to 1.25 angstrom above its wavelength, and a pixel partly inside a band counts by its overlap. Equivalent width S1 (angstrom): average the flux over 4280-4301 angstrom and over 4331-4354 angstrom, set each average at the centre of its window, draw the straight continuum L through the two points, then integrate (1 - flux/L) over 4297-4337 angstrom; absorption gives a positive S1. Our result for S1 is 0.4 angstrom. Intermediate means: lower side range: 23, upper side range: 29.3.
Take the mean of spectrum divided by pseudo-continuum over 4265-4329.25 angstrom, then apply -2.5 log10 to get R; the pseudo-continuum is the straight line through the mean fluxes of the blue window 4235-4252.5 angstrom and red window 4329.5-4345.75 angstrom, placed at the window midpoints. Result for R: 0.12 mag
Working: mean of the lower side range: 23.2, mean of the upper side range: 29.1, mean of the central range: 23.8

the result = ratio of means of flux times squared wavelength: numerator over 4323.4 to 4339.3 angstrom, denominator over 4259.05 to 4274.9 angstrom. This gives 1.32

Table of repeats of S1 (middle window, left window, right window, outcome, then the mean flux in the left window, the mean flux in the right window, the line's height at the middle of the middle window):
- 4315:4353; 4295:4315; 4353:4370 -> -3.2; 24.3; 27.5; 26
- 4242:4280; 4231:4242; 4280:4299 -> 1.4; 23.1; 22.9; 23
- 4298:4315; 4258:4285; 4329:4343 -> 0.9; 21.8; 29.1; 25.8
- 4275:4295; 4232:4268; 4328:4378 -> 1.5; 22.5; 28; 24.4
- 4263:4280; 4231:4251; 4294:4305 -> 1.2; 23.1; 23.7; 23.4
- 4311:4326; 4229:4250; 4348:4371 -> 0.2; 23.1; 27.8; 26.2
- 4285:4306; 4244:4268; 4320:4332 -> 1.1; 22.2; 26.8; 24.8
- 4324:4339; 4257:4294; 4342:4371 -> -1.0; 22.2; 28.2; 26.3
